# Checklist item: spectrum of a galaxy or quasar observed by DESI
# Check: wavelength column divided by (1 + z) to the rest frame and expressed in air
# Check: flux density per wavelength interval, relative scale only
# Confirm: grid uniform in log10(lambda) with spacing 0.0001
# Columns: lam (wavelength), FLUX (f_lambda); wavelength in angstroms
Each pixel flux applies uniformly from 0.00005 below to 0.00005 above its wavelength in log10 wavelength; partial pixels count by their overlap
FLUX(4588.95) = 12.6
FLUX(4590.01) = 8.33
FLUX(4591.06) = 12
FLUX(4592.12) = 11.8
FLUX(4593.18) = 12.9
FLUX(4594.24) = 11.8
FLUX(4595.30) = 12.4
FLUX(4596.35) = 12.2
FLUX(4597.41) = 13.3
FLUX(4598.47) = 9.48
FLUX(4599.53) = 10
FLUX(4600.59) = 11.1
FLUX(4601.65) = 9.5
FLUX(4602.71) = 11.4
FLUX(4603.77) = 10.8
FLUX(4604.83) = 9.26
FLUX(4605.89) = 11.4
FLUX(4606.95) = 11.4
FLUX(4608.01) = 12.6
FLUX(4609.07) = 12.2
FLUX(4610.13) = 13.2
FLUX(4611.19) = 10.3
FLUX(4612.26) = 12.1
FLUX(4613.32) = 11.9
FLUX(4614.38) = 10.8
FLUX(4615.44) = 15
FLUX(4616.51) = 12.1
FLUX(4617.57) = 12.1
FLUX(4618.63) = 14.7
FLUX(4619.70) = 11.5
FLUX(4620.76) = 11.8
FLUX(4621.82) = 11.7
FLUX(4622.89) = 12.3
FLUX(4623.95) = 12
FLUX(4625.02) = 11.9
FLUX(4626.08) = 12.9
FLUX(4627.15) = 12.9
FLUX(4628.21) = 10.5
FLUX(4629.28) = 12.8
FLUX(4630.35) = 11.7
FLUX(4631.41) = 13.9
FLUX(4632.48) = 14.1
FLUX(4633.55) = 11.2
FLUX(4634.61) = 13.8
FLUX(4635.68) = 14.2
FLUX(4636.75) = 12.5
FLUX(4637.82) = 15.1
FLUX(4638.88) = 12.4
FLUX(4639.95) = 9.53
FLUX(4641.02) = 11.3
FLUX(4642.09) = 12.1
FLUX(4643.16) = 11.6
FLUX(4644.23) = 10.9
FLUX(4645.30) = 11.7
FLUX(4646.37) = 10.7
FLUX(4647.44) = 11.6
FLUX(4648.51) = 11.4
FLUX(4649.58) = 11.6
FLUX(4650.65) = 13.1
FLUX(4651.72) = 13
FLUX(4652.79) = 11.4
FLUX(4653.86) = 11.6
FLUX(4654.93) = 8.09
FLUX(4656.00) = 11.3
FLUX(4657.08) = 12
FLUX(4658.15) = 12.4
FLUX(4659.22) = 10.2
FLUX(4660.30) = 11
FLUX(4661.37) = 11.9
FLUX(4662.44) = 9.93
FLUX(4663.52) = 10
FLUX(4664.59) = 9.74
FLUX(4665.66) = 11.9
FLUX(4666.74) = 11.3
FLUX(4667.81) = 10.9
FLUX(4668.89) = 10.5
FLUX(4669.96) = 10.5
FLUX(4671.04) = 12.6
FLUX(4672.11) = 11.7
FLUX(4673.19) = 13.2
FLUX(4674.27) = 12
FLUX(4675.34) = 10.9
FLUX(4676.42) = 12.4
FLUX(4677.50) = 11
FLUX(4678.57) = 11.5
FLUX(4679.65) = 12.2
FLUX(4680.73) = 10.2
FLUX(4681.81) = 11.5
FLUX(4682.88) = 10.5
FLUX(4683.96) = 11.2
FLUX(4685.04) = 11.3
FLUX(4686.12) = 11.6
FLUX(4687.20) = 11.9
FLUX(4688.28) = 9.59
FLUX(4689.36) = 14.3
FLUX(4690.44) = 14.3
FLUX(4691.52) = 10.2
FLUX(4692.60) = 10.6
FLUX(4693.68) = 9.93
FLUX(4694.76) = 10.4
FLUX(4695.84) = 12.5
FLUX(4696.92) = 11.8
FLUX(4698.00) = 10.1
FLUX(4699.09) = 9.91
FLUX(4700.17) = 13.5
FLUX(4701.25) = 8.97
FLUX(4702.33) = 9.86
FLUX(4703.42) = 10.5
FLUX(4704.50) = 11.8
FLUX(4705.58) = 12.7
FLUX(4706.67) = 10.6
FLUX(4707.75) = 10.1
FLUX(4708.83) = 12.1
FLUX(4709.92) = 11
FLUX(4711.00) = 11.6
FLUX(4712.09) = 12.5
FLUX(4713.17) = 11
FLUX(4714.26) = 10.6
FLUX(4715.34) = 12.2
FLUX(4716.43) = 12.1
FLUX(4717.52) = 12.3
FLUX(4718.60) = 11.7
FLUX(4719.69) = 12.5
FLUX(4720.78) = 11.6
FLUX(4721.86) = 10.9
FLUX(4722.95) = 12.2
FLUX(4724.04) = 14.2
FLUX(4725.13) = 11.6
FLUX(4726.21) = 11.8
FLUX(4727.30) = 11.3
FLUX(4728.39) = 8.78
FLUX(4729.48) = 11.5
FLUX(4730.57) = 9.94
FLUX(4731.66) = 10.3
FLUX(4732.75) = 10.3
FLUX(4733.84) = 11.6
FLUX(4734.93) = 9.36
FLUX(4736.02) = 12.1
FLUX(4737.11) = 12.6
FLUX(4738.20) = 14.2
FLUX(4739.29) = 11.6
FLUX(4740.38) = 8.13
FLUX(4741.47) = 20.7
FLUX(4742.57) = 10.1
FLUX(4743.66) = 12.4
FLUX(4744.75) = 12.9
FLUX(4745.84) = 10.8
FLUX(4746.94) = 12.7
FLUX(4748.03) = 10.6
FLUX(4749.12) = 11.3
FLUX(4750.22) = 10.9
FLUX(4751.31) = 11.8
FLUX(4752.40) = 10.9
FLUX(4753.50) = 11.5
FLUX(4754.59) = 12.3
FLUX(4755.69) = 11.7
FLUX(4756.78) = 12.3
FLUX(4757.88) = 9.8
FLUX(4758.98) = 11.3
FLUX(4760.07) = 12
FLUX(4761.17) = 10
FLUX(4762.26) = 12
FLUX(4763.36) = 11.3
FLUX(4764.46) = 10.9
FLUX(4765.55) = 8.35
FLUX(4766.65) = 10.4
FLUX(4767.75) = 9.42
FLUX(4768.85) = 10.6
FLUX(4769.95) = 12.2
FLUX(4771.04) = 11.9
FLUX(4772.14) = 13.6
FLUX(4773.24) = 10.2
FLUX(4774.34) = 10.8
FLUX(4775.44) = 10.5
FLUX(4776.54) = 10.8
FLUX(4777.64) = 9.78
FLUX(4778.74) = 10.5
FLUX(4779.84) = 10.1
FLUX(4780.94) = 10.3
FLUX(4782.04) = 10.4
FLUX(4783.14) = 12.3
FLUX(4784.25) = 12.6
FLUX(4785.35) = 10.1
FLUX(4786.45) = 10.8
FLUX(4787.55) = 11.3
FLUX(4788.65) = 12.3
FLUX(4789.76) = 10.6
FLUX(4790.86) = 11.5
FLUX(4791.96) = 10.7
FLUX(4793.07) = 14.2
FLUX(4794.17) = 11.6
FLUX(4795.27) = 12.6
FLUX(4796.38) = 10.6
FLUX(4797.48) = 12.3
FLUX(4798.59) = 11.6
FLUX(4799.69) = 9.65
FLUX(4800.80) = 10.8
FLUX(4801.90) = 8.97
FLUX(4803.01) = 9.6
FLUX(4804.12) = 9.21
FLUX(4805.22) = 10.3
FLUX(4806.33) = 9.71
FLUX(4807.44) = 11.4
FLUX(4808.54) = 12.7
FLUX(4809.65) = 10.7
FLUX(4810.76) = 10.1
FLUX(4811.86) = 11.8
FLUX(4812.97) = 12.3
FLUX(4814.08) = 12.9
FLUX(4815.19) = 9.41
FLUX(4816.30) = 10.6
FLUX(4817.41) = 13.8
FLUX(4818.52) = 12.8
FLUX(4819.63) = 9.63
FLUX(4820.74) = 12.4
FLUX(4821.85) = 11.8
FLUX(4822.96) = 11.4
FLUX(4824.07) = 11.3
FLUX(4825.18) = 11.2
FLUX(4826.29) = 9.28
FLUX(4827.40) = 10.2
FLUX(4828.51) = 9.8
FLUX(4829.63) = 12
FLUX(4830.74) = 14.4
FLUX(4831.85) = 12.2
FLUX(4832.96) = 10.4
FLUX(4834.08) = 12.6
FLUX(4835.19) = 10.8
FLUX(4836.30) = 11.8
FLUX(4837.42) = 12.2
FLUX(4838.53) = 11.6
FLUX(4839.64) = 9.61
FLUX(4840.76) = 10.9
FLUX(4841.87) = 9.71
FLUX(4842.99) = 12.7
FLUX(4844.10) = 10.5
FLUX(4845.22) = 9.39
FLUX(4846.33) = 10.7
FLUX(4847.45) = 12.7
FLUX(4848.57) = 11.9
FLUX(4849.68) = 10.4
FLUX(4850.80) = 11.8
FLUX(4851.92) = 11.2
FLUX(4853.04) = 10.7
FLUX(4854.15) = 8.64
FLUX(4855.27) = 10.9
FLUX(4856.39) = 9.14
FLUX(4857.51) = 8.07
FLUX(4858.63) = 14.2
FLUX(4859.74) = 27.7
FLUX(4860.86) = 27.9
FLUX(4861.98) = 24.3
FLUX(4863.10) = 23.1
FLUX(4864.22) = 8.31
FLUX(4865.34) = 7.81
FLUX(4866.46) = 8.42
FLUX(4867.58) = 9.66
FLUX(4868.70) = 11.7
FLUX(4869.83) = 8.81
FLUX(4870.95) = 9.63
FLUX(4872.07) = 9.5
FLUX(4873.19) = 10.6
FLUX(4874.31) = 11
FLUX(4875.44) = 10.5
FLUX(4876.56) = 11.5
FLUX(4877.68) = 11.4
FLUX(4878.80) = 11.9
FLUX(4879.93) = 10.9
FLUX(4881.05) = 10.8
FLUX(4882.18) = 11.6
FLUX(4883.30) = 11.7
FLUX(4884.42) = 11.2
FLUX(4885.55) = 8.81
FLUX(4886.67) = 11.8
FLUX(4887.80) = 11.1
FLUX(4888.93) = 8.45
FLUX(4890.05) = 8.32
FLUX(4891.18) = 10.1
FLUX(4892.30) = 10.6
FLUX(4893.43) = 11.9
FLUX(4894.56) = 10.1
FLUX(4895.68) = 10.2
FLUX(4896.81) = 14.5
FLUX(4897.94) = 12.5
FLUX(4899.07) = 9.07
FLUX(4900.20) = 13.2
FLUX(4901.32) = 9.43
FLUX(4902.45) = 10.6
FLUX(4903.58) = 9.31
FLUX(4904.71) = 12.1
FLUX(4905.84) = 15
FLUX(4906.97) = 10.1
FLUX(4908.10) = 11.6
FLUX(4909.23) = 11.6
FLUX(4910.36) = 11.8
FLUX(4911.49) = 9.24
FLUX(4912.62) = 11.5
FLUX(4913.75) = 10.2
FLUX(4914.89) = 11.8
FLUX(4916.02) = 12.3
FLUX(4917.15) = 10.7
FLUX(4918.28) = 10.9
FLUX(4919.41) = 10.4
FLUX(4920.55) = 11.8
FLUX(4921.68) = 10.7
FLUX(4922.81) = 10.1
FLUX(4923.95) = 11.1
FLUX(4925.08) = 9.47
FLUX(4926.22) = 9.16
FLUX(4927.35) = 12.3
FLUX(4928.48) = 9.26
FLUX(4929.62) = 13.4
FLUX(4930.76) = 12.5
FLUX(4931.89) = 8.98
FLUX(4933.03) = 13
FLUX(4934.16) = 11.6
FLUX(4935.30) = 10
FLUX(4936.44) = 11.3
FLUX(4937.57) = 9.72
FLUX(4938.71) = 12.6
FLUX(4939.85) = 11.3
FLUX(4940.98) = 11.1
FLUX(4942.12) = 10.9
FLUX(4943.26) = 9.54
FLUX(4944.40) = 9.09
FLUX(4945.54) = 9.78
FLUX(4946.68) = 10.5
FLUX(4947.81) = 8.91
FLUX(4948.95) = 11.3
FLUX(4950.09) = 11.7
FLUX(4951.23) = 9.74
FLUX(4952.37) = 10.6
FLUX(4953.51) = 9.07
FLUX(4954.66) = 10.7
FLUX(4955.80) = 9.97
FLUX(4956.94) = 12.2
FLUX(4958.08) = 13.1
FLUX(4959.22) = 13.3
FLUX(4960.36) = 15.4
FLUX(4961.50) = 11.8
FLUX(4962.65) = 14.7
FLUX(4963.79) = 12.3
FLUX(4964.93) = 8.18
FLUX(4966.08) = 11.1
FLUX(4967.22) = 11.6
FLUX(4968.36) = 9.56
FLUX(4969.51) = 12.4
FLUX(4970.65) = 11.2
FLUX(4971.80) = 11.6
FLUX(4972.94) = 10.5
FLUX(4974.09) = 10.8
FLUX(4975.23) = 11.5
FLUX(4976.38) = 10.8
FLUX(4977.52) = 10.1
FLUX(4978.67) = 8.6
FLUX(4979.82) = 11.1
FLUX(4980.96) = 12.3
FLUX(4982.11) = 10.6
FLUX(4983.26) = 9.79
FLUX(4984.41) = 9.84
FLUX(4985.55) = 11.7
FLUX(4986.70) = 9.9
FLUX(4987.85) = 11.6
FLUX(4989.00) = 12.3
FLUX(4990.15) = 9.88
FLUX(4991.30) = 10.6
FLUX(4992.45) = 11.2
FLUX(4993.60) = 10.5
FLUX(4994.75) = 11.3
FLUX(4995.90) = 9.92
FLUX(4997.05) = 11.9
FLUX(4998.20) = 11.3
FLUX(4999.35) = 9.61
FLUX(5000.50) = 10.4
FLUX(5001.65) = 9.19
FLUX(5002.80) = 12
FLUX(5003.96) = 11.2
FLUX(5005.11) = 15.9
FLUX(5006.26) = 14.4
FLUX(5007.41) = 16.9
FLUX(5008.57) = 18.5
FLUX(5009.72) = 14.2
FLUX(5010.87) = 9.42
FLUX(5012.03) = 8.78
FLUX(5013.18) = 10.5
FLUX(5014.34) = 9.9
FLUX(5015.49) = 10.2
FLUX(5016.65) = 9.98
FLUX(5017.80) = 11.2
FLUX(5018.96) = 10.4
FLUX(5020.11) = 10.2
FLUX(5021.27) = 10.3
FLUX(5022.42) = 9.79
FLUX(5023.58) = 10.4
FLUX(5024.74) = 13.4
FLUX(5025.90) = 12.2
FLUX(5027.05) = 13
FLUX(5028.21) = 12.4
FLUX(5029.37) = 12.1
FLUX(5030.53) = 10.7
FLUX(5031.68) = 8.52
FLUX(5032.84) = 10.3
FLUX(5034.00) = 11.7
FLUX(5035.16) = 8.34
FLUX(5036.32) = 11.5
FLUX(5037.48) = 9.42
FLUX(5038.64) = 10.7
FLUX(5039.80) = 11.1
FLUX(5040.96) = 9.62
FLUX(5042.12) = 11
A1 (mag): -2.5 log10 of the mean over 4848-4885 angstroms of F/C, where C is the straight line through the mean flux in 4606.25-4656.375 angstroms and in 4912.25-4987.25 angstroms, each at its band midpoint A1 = -0.097 mag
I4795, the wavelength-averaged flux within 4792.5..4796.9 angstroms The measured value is 12.2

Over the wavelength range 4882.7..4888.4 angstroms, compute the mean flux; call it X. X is 10.9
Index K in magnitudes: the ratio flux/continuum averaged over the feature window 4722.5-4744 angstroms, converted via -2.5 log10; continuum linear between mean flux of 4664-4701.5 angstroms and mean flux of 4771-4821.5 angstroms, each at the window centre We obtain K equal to -0.04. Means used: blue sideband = 11.4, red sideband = 11.1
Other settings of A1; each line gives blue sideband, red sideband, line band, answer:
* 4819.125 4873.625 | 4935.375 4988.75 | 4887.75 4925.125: 0.05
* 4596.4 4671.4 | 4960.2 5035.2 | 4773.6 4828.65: 0.04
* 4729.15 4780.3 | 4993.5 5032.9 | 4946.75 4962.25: 0.01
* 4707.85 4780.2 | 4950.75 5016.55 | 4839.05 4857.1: 0.07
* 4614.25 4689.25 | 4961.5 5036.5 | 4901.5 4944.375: 0.03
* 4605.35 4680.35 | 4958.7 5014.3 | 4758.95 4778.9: 0.08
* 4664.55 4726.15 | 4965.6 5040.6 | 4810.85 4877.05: -0.05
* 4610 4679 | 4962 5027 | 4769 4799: 0.03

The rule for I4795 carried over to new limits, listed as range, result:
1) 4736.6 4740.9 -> 11.7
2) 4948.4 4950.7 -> 11.5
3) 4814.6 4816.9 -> 10.1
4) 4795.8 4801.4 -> 11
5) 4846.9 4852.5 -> 11.6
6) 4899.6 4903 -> 11.1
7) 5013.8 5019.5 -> 10.3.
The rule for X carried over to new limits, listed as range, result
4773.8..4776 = 10.6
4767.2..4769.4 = 9.99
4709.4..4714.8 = 11.3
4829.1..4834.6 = 12.3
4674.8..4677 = 11.6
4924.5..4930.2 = 10.7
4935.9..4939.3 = 11.2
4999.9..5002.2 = 9.81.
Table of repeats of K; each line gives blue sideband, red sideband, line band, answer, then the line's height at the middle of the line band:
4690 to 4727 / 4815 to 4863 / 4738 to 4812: 0.06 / 11.9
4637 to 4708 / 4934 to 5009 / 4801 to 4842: 0.02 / 11.3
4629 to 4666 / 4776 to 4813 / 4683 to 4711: 0.03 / 11.5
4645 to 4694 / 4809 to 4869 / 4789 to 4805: 0.09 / 11.9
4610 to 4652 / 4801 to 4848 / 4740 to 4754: -0.03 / 11.6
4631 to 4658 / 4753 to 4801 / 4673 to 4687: 0.03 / 11.8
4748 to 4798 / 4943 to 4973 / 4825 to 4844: -0.01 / 11.2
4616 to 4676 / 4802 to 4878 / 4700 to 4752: 0.02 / 11.8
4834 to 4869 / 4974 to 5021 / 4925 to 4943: 0.07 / 11.8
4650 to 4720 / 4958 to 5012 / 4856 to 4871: -0.25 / 11.5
